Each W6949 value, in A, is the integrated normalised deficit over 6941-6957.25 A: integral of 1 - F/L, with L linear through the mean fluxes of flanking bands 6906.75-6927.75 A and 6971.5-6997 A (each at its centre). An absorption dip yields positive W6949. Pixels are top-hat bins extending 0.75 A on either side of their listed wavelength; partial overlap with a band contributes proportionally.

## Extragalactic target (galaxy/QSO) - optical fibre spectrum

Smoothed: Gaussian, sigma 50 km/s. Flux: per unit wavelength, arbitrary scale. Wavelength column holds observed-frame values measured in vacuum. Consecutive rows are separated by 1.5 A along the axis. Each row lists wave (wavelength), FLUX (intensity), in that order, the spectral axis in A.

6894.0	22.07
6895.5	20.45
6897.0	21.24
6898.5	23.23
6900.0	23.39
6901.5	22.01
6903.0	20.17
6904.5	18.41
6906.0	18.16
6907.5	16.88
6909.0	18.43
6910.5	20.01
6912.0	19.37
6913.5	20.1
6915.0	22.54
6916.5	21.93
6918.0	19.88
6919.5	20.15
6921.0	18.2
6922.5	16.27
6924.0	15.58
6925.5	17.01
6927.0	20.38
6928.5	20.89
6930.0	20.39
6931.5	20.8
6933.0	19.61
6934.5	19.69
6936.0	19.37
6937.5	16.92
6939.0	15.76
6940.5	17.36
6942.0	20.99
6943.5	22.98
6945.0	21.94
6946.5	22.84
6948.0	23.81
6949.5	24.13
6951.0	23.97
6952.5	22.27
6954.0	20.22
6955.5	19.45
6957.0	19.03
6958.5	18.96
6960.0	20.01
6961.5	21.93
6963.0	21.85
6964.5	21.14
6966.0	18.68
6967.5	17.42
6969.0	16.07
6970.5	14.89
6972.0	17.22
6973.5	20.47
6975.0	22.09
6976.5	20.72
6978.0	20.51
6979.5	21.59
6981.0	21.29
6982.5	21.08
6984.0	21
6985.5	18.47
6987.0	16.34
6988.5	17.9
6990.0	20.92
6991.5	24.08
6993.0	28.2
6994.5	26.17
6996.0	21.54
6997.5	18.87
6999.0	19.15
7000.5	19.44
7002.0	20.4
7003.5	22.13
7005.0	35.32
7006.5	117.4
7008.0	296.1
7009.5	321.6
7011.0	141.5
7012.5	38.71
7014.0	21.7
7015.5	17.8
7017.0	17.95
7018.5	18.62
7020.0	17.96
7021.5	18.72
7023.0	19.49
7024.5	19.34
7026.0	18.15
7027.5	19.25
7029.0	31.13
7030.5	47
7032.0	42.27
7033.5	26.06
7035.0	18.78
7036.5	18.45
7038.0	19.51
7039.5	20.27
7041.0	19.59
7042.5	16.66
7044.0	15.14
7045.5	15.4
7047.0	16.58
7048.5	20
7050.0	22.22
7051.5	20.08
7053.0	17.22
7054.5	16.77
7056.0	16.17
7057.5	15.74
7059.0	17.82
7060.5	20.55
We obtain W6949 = -1.6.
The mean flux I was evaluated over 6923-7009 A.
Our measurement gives 27.9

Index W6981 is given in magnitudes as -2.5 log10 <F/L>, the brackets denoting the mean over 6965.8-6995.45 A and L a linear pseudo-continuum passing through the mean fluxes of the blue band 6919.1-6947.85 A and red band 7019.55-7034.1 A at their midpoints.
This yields 0.13 mag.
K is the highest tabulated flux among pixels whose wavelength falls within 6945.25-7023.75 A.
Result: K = 321.6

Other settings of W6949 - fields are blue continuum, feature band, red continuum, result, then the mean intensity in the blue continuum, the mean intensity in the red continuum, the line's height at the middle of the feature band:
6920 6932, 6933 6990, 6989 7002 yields 1.0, 18.7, 22.1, 20.4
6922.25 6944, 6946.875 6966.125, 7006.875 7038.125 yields 5.0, 18.9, 58.1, 29.2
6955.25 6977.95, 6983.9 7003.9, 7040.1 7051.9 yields -2.2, 19.4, 18.2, 19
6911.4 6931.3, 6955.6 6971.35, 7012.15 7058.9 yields 0.9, 19.5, 21.2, 20.1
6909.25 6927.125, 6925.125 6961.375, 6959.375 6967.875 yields -1.1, 19.2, 20.3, 19.8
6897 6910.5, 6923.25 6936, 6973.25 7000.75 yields 0.7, 20.1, 21.1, 20.4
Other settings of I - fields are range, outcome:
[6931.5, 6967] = 20.5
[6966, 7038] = 38.5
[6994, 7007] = 31.9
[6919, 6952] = 20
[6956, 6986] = 19.7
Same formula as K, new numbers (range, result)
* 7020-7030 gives 31.13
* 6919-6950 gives 24.13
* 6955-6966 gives 21.93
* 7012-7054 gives 47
